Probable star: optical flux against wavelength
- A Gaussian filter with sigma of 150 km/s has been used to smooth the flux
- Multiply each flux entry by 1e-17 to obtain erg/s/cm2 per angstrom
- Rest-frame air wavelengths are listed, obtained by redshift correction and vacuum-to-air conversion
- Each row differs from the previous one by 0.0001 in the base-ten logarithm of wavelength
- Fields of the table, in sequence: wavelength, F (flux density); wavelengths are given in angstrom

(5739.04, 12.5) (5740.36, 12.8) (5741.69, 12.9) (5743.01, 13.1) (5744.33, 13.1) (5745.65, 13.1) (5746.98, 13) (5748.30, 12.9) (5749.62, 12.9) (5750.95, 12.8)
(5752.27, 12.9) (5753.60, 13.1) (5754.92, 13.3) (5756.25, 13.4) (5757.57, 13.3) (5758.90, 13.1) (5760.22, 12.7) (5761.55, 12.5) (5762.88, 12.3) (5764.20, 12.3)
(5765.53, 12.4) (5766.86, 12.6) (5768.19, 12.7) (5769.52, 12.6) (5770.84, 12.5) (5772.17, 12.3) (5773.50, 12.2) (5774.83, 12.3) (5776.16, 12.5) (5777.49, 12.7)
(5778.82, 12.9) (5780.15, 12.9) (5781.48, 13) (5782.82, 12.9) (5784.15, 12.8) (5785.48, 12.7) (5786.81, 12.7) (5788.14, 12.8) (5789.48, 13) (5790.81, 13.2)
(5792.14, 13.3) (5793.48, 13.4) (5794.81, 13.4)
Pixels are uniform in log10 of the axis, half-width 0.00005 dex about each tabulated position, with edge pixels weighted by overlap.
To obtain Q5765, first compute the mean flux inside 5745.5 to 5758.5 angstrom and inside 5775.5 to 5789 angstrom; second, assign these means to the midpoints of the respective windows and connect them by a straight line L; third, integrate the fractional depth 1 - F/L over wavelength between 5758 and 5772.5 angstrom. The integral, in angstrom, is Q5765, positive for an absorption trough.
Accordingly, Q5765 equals 0.4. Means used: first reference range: 13.1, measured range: 12.6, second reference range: 12.8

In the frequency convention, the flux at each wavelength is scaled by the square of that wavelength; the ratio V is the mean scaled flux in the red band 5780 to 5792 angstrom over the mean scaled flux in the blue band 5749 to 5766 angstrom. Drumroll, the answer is 1.0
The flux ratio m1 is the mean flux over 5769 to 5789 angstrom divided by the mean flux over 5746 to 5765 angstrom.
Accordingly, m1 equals 1.0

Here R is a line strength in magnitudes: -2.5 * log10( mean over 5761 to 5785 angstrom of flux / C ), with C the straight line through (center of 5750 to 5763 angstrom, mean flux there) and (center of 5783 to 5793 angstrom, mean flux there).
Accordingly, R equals 0.03 mag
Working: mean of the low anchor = 13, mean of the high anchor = 12.9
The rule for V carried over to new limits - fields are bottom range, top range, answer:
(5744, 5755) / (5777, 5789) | 1.00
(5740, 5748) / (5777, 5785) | 1.00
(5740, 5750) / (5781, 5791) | 1.01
